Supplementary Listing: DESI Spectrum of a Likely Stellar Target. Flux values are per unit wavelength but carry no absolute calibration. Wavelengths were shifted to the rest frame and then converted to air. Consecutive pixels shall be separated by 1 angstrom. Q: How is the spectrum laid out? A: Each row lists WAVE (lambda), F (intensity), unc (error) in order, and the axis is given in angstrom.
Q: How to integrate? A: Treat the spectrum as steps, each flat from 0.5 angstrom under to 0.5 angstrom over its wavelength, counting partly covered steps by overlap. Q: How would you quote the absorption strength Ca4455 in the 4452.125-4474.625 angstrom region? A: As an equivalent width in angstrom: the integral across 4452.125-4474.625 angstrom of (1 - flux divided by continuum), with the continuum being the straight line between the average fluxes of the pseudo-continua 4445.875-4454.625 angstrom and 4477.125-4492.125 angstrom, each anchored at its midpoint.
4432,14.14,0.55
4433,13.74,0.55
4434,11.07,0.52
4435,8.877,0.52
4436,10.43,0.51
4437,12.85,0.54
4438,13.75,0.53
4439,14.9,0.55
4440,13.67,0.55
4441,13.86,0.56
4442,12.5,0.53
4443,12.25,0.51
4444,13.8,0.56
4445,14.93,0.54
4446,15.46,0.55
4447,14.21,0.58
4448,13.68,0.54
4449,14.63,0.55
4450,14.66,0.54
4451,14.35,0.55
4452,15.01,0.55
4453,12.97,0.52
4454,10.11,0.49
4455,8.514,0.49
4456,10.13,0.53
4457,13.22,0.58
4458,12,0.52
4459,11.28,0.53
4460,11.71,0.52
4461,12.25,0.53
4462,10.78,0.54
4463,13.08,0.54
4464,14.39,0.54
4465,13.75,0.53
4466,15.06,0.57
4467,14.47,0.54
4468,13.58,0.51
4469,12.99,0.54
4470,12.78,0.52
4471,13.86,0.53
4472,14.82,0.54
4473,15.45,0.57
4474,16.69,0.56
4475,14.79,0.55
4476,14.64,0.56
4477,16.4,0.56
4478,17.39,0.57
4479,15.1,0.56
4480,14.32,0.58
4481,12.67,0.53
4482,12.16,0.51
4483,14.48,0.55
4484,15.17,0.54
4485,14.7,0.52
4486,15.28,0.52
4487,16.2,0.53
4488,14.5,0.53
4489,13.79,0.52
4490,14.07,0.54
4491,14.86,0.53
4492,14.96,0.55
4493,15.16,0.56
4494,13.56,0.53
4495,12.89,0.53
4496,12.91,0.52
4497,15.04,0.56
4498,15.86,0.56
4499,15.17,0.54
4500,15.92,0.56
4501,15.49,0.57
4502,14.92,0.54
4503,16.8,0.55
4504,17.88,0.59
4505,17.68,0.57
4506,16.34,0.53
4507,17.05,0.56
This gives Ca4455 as 1.9 angstrom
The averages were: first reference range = 13.8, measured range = 12.9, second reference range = 14.7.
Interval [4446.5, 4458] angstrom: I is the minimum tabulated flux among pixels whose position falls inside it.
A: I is 8.514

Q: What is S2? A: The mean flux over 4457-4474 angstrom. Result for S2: 13.4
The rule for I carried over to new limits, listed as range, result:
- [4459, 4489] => 10.78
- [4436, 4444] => 10.43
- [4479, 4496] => 12.16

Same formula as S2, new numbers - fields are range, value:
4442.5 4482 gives 13.6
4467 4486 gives 14.6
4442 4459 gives 13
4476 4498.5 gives 14.6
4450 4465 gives 12.3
